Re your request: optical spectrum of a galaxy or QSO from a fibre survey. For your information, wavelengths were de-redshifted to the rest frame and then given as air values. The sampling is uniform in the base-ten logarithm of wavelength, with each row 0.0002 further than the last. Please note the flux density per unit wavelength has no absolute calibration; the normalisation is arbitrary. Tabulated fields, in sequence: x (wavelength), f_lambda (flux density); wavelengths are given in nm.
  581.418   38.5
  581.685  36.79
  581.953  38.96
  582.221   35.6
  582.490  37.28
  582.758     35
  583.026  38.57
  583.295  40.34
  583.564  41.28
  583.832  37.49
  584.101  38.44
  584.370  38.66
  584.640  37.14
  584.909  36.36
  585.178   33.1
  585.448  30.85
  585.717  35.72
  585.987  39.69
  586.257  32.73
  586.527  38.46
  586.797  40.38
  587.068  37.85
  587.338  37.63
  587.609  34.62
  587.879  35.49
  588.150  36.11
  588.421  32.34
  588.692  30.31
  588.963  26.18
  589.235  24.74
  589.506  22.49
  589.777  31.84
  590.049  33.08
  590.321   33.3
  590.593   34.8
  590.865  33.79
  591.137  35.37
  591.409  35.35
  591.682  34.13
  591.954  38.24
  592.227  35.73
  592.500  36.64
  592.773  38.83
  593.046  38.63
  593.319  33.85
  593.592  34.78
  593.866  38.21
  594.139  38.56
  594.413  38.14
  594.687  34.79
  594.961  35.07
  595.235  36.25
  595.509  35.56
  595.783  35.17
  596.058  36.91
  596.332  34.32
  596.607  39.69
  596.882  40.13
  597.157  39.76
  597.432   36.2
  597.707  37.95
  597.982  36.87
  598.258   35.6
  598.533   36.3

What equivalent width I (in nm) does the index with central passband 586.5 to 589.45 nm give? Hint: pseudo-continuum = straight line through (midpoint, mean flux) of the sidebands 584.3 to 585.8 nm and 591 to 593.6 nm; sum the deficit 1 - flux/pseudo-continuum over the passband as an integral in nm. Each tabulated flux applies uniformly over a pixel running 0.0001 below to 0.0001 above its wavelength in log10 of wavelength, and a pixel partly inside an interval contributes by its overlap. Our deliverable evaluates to 0.17 nm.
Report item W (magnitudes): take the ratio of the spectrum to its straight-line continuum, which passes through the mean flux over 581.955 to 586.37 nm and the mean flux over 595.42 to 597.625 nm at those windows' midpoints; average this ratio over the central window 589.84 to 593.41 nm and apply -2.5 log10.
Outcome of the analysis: 0.05 mag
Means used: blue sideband 36.8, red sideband 37.3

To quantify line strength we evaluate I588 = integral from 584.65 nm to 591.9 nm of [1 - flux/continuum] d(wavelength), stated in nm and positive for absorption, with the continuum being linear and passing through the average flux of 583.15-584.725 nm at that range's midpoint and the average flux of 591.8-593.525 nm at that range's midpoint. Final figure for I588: 0.78 nm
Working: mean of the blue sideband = 38.9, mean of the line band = 33.8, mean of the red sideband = 36.9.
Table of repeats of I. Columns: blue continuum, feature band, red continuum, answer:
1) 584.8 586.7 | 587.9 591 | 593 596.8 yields 0.42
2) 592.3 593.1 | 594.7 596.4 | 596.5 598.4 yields 0.11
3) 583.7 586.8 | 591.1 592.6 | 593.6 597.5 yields 0.03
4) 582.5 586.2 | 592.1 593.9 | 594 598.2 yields 0.02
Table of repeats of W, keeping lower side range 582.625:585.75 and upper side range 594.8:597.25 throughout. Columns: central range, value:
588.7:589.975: 0.34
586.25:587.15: -0.03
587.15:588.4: 0.04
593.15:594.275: 0.01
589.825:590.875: 0.10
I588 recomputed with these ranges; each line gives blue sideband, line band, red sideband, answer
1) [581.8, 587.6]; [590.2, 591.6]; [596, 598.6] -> 0.10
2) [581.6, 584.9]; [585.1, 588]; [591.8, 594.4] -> 0.12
